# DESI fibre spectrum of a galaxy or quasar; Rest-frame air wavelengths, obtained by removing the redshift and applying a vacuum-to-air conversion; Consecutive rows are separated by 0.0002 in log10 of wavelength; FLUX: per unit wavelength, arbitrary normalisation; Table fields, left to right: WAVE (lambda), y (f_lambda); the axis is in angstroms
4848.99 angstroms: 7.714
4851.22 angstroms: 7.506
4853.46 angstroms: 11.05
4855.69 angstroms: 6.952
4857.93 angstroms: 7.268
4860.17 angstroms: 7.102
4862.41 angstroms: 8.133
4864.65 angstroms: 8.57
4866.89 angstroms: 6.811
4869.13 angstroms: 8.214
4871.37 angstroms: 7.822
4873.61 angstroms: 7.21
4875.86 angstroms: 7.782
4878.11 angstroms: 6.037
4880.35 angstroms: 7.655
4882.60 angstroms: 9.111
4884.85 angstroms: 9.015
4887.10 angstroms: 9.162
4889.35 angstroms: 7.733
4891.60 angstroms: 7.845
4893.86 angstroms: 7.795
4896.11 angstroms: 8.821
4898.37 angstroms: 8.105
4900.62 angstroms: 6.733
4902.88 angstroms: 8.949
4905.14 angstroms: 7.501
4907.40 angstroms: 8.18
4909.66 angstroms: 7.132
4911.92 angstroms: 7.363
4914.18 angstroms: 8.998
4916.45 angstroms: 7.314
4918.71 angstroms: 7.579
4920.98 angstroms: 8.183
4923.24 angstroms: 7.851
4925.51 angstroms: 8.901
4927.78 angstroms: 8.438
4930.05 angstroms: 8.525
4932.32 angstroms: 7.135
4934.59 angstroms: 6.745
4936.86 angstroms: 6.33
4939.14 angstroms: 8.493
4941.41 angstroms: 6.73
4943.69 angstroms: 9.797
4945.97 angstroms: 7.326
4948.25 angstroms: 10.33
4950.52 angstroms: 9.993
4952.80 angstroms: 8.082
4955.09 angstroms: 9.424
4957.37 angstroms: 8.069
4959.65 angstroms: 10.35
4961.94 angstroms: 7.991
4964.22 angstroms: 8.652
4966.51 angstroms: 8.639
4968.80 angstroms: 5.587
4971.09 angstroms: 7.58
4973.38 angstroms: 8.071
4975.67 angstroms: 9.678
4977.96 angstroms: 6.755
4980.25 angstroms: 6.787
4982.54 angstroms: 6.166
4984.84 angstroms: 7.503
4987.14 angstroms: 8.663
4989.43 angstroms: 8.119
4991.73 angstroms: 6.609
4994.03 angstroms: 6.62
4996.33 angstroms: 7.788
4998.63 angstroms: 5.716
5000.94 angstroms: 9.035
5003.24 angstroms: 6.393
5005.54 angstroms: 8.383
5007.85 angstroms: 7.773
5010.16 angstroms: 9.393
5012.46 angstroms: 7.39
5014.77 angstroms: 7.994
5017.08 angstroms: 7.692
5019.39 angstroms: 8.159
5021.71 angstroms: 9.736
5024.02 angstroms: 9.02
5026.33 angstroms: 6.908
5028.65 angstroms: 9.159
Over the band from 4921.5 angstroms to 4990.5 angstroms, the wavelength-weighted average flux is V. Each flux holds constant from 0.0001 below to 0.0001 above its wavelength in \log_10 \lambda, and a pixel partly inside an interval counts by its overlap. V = 8.09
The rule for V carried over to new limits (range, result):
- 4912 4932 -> 8.13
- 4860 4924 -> 7.9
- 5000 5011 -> 8.15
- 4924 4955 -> 8.25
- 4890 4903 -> 7.96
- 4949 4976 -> 8.5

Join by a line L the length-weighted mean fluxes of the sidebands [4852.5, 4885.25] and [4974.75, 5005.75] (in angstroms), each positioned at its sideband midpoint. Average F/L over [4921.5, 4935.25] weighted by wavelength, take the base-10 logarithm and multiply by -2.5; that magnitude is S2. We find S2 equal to -0.048 mag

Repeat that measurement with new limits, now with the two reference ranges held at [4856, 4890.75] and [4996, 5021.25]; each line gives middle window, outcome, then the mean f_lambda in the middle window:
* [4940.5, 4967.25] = -0.13 mag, 8.8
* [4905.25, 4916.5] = 0.00 mag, 7.82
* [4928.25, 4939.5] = 0.06 mag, 7.43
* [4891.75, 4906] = -0.02 mag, 7.98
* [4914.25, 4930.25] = -0.04 mag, 8.15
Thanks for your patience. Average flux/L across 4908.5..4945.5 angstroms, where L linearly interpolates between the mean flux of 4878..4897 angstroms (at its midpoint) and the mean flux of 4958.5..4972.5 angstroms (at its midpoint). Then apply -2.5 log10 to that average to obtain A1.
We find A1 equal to 0.05 mag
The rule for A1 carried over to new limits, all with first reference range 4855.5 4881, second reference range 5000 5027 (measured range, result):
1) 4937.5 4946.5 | -0.03 mag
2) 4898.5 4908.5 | -0.03 mag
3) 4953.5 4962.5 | -0.14 mag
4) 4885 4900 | -0.09 mag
